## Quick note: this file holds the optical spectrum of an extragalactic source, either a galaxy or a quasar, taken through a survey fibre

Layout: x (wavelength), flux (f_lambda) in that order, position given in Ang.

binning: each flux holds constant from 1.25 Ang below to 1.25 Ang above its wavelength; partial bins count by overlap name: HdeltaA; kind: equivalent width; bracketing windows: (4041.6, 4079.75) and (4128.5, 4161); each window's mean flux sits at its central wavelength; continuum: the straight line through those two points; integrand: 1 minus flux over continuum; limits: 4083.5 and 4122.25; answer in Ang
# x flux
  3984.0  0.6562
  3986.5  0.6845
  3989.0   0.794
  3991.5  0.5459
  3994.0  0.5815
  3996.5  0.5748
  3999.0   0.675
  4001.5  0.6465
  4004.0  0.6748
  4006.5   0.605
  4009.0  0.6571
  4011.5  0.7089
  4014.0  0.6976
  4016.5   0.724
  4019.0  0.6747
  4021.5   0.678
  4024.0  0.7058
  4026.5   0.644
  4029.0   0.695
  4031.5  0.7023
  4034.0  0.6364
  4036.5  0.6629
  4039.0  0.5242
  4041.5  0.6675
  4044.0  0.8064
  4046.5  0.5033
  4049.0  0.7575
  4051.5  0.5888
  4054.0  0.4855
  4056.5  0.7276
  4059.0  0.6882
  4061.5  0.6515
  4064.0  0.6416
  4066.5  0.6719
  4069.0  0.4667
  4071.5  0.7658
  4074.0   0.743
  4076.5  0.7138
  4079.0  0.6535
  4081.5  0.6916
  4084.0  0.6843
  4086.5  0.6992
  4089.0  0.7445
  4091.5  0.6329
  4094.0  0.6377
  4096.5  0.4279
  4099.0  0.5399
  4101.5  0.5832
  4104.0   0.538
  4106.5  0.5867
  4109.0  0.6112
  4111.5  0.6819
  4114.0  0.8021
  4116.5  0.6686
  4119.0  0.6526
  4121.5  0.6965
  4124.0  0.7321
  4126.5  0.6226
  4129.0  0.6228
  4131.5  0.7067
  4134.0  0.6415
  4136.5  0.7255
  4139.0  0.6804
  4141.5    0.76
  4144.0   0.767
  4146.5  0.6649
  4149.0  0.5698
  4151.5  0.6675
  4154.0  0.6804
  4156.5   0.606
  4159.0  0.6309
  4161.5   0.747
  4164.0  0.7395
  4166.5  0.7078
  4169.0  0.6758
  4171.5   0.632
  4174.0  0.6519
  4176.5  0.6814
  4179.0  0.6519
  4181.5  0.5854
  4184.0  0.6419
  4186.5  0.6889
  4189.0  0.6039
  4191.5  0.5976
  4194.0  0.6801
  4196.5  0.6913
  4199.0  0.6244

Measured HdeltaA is 1.8 Ang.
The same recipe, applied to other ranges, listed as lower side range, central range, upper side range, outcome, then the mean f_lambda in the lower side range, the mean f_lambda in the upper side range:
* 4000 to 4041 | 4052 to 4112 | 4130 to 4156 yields 3.5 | 0.665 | 0.683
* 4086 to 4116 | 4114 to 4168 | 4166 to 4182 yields -3.6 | 0.623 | 0.656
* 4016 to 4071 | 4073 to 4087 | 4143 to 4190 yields -0.9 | 0.651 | 0.663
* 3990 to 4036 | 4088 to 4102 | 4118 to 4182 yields 1.6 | 0.658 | 0.674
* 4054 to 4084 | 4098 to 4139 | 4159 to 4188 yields 1.0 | 0.667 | 0.671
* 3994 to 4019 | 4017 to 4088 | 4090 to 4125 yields -2.0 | 0.659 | 0.628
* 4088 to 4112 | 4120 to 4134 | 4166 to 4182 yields -1.3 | 0.594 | 0.656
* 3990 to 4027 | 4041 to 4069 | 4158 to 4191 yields 0.5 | 0.654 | 0.663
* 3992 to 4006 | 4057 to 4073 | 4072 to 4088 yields 0.8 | 0.625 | 0.701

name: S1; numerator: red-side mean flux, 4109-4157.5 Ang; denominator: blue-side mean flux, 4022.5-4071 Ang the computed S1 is 1.1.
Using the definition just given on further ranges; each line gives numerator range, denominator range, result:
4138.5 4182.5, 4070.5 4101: 1.02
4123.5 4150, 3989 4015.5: 1.06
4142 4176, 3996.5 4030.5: 1.00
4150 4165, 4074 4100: 1.04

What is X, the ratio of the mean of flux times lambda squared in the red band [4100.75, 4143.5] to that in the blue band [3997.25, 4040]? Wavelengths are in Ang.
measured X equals 1.06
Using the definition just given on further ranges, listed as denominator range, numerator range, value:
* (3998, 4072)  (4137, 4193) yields 1.08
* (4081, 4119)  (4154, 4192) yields 1.07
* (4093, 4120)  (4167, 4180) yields 1.12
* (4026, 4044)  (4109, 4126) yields 1.10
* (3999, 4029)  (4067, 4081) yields 1.02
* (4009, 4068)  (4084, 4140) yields 1.02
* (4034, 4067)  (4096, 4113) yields 0.92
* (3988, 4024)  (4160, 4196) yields 1.09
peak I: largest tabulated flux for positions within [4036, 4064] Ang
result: 0.8064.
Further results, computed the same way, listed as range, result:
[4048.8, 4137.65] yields 0.8021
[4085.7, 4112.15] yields 0.7445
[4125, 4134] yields 0.7067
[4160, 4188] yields 0.747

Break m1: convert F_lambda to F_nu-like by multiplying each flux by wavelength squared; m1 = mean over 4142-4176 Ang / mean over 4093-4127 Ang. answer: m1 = 1.1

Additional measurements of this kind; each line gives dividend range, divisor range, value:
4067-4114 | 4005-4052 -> 0.99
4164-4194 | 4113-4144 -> 0.96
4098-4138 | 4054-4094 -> 0.99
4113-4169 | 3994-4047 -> 1.10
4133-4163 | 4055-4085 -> 1.05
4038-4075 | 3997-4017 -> 0.99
